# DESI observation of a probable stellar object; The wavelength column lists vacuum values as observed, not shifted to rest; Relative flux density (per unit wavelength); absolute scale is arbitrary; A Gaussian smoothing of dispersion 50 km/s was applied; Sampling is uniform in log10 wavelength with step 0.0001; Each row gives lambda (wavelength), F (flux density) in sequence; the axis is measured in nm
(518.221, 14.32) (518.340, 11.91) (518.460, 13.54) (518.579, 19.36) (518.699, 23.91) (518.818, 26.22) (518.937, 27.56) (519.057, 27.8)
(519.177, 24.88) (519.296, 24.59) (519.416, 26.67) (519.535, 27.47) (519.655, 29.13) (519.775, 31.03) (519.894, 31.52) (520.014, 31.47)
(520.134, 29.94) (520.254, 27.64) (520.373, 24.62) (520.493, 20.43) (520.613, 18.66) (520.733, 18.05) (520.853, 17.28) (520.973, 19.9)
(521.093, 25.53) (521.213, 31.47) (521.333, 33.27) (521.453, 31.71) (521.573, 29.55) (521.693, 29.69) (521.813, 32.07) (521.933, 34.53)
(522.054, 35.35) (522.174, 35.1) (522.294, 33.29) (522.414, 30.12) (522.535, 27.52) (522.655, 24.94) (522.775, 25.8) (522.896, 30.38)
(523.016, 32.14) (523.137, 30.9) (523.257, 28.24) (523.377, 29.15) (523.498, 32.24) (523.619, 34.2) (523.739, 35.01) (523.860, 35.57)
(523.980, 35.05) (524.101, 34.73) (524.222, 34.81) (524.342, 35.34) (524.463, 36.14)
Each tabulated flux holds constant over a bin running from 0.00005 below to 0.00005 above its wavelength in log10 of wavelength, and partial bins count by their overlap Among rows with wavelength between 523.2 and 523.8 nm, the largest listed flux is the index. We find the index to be 35.01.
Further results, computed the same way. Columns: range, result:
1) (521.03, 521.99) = 34.53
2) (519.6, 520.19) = 31.52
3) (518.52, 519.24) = 27.8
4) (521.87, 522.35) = 35.35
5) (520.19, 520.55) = 27.64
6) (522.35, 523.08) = 32.14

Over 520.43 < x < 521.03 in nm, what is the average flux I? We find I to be 18.9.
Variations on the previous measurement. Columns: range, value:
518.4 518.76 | 19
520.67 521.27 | 22.4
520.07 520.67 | 24.3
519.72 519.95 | 31.4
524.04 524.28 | 34.7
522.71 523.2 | 29.7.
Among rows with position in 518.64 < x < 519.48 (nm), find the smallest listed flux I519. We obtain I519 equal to 23.91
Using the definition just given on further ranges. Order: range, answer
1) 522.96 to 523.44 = 28.24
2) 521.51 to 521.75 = 29.55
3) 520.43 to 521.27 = 17.28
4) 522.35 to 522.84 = 24.94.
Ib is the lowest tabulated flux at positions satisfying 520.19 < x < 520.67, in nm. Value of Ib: 18.66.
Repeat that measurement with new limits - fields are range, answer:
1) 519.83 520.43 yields 24.62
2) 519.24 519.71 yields 24.59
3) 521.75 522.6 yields 27.52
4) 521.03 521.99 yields 25.53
